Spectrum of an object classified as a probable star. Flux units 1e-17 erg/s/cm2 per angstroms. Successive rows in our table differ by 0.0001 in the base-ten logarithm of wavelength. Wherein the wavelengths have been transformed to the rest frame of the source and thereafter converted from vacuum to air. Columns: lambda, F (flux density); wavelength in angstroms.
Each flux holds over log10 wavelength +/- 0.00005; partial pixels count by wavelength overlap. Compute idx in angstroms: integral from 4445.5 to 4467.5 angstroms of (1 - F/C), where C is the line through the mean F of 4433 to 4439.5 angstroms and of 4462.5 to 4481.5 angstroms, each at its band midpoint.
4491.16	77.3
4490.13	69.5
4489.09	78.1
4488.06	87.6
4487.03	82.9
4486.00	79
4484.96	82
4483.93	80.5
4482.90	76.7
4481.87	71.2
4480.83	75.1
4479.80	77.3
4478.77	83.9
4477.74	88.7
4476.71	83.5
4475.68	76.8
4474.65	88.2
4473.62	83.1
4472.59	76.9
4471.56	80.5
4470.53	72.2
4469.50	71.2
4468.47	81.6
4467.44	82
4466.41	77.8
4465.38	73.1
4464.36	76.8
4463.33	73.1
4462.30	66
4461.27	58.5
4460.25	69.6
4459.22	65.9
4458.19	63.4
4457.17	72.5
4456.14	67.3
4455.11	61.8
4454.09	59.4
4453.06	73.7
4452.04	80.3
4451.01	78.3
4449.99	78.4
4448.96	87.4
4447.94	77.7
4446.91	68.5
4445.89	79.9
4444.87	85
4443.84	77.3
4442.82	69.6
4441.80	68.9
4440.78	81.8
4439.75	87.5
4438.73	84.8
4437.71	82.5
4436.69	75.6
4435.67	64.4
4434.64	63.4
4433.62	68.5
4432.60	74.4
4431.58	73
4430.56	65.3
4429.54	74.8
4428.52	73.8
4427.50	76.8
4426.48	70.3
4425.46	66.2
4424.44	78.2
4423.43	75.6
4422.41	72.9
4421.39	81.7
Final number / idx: 1.3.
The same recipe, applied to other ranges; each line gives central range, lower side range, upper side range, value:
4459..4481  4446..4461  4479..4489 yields -0.21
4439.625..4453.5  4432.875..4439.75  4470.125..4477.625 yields -0.34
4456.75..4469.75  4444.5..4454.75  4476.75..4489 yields 1.09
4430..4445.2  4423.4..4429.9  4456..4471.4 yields -0.35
